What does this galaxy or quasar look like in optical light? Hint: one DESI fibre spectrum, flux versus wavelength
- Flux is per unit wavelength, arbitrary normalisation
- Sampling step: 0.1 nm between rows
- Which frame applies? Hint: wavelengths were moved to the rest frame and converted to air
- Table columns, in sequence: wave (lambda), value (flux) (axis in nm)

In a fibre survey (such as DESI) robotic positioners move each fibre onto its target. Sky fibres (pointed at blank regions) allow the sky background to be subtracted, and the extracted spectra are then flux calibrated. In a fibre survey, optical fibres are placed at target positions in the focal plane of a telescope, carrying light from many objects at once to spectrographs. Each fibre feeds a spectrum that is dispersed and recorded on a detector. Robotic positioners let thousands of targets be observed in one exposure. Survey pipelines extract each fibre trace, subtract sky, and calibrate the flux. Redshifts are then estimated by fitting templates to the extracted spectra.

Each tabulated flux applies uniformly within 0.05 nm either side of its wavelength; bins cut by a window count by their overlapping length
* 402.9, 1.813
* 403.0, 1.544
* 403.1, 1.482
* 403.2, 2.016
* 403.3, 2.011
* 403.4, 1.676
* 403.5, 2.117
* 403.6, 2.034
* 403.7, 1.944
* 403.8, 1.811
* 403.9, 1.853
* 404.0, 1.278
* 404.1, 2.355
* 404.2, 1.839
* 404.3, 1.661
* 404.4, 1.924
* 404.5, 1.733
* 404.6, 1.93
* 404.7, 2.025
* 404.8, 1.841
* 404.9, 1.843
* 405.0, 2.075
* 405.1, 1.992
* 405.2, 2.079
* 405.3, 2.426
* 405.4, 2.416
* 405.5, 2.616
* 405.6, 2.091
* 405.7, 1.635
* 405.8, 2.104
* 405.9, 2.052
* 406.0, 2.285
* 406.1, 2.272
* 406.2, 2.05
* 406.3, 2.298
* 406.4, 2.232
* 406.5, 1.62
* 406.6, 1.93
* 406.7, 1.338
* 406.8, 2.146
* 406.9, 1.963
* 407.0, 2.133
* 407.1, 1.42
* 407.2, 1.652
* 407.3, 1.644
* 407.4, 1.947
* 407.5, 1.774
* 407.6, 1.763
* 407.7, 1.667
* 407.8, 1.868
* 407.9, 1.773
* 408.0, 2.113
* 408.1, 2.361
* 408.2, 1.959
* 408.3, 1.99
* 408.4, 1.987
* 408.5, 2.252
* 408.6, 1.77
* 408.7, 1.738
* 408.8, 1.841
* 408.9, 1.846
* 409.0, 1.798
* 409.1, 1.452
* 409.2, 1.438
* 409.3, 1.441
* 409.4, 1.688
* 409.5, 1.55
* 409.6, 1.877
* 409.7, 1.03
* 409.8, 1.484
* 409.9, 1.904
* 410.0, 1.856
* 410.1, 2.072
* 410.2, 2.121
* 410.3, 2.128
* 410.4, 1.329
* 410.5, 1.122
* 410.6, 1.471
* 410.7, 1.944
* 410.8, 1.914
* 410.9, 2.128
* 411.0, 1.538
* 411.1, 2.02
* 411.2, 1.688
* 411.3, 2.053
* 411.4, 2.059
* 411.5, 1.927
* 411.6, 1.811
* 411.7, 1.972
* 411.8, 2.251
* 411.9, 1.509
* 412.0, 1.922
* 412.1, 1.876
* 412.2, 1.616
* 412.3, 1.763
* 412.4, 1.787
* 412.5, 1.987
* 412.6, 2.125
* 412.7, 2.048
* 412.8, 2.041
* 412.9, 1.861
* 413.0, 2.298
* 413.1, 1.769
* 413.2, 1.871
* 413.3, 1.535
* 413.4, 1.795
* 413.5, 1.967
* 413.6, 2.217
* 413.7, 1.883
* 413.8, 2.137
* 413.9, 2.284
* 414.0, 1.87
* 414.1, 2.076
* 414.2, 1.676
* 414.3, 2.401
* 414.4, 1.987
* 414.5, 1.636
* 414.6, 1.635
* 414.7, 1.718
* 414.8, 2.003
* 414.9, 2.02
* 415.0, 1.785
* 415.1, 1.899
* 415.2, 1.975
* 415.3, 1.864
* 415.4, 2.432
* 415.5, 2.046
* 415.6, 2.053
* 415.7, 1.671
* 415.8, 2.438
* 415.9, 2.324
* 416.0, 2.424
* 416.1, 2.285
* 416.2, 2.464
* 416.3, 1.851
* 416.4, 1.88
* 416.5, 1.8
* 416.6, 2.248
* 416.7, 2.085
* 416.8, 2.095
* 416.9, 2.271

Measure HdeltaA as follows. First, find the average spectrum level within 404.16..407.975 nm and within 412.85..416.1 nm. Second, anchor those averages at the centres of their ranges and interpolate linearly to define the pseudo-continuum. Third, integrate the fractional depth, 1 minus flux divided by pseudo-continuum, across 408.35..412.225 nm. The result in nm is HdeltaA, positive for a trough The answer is 0.373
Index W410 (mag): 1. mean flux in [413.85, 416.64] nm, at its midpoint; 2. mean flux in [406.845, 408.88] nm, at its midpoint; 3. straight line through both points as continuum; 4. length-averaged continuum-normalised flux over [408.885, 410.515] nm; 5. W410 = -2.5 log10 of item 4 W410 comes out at 0.155 mag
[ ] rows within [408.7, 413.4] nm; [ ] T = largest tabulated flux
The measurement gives 2.298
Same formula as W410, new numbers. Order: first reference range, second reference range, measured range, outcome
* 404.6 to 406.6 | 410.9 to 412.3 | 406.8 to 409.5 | 0.103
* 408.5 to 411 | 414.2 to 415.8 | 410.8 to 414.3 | -0.052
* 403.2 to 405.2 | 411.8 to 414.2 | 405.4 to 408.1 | -0.027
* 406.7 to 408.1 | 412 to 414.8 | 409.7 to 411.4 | 0.058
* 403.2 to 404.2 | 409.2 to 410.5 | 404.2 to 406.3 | -0.118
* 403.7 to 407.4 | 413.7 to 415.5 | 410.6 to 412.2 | 0.044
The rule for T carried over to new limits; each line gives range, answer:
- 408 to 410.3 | 2.361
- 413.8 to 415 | 2.401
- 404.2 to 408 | 2.616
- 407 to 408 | 2.133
